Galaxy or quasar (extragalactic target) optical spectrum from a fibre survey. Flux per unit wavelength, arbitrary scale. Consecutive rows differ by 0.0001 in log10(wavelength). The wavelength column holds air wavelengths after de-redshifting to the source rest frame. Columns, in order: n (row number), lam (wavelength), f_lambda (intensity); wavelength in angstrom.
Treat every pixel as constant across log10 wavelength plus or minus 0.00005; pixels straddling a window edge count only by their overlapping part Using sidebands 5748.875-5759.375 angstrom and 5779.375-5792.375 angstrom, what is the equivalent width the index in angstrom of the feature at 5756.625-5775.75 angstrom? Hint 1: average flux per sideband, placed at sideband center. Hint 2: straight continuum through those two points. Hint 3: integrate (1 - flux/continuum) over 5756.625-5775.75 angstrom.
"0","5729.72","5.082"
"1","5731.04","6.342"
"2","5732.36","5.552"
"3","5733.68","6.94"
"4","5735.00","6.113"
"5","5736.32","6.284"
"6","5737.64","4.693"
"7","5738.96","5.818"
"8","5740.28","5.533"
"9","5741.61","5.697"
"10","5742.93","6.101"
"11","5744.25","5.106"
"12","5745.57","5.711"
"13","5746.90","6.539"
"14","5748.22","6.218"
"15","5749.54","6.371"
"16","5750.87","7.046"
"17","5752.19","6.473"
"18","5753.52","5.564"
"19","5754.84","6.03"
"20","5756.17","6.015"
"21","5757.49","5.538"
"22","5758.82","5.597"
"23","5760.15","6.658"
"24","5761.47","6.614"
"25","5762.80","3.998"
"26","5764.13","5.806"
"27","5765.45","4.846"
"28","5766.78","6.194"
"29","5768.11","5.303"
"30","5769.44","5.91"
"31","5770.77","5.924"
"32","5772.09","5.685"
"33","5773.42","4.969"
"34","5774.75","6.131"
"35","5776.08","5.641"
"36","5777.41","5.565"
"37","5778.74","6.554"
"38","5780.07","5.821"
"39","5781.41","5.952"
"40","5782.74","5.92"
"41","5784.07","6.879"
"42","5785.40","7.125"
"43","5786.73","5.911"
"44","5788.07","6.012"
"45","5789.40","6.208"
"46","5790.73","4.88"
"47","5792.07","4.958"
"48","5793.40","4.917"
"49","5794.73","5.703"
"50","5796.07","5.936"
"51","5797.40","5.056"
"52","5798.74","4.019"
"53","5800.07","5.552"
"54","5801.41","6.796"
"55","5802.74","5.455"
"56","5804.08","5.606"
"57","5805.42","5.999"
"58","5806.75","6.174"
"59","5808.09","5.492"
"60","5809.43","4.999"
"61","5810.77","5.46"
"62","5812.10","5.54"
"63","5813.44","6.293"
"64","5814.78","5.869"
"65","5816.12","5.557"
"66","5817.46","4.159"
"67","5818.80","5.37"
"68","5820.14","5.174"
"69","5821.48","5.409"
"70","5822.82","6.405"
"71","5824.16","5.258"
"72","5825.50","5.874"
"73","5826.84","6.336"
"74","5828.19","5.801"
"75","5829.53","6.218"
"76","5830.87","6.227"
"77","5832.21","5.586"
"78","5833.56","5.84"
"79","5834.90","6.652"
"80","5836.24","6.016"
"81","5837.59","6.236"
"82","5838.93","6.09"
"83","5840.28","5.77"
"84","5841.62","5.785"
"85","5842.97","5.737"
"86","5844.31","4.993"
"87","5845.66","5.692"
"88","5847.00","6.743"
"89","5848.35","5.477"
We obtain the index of 1.2 angstrom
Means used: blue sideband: 6.08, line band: 5.66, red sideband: 5.99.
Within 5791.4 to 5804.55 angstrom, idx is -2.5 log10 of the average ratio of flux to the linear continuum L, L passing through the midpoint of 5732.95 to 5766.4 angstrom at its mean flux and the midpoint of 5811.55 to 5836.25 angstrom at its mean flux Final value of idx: 0.08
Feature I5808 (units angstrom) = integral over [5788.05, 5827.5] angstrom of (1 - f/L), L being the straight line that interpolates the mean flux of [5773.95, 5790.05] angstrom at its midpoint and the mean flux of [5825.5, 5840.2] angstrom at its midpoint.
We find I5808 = 3.63 angstrom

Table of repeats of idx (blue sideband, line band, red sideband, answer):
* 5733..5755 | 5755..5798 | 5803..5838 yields 0.03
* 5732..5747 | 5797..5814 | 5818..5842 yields 0.06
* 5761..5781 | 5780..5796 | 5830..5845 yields -0.03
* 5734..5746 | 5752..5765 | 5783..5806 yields -0.02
